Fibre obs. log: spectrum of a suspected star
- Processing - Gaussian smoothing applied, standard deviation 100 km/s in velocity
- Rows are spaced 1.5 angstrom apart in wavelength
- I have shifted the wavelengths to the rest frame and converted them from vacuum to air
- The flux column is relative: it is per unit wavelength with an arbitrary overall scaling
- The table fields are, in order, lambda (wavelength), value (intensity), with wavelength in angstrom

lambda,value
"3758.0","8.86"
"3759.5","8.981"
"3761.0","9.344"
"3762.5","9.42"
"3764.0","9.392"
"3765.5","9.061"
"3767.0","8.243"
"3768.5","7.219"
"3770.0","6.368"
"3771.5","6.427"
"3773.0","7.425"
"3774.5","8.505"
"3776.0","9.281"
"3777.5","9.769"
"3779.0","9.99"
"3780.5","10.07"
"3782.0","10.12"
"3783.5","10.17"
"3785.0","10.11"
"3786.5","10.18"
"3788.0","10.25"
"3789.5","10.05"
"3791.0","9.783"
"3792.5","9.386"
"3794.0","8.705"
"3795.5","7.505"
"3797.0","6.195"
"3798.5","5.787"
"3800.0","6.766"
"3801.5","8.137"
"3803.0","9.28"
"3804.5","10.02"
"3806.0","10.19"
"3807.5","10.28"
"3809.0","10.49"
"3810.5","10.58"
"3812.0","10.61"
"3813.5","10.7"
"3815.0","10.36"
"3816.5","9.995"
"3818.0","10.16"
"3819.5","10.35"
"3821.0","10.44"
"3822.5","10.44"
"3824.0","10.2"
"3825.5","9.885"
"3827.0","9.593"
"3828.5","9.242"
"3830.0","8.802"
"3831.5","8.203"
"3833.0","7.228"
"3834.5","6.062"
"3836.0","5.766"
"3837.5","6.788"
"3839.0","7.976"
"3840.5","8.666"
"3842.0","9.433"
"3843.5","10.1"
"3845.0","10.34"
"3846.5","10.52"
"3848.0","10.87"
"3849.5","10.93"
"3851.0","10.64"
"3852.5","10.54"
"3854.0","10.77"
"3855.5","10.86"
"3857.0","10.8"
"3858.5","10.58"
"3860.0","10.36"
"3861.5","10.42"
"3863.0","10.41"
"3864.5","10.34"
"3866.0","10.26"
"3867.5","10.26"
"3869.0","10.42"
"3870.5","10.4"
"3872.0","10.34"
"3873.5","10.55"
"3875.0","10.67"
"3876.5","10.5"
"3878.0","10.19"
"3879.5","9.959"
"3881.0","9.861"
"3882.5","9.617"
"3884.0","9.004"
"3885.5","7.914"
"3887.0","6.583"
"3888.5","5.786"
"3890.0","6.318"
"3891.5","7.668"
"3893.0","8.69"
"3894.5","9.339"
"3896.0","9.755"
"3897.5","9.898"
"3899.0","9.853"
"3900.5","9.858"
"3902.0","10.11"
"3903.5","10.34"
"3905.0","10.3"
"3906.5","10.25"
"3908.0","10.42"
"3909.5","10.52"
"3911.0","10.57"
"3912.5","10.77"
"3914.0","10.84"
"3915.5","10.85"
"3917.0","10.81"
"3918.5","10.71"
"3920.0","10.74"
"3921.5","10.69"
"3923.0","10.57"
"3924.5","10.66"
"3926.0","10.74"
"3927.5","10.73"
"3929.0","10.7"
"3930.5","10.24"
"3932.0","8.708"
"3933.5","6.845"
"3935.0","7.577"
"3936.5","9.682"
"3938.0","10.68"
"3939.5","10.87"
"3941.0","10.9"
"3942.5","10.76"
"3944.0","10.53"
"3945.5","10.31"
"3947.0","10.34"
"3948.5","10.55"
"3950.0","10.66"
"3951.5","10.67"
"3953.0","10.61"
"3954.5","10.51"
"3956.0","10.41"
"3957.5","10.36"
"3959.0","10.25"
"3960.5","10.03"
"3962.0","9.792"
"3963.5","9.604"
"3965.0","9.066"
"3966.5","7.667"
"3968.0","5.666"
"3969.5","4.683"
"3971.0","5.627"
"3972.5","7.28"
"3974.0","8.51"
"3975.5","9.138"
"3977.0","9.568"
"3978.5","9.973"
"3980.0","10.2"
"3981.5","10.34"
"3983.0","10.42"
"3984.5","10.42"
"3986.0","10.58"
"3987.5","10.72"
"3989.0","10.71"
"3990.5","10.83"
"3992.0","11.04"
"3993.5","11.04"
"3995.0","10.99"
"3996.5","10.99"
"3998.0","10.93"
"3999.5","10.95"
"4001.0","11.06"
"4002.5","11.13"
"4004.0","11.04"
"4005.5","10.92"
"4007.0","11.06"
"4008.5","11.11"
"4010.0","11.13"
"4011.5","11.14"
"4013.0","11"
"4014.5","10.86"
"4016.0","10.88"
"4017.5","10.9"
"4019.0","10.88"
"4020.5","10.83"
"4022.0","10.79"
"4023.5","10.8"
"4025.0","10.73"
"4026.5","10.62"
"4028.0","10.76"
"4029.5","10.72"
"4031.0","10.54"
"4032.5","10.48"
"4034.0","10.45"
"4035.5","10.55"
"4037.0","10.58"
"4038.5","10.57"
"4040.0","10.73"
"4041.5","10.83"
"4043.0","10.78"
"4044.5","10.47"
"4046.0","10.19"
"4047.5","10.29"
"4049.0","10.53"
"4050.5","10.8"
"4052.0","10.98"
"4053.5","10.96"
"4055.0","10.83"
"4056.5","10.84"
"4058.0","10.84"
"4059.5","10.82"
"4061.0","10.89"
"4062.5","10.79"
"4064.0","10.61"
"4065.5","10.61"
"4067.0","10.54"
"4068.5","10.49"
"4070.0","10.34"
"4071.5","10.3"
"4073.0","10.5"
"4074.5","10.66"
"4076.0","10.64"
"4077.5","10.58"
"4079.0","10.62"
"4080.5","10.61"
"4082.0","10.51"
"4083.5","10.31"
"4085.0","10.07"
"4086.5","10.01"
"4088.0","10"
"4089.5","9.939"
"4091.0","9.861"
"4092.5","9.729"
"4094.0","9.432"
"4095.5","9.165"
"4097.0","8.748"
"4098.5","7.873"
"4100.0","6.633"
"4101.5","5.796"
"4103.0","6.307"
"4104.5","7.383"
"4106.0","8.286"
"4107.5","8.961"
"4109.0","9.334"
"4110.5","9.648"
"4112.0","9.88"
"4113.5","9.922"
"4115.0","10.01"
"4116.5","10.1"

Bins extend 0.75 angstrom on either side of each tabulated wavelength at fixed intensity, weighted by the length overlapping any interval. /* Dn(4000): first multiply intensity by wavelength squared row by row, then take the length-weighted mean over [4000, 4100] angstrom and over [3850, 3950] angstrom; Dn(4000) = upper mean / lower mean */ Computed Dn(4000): 1.1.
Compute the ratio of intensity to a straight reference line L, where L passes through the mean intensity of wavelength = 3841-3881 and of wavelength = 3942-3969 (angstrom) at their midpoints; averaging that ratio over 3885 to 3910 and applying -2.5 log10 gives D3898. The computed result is 0.13 mag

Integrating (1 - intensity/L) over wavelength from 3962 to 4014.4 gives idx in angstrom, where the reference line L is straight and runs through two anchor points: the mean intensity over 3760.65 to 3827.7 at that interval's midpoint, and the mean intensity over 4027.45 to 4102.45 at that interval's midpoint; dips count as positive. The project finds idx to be 0.20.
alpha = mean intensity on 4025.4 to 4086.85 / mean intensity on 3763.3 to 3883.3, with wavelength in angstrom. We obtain 1.1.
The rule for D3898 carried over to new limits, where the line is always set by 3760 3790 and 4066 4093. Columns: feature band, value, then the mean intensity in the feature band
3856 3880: -0.11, 10.4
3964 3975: 0.37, 7.04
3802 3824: -0.12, 10.3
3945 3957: -0.08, 10.5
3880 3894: 0.19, 8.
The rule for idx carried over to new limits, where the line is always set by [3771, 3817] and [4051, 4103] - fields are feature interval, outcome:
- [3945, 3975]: 1.8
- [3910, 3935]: -1.7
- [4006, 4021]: -1.8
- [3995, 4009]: -1.7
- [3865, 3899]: 0.7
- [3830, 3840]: 2.3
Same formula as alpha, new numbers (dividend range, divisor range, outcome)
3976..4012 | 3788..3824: 1.14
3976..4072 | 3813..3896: 1.13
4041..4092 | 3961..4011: 1.07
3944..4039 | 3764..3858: 1.10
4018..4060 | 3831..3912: 1.12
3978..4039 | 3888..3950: 1.08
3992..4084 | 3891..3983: 1.10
